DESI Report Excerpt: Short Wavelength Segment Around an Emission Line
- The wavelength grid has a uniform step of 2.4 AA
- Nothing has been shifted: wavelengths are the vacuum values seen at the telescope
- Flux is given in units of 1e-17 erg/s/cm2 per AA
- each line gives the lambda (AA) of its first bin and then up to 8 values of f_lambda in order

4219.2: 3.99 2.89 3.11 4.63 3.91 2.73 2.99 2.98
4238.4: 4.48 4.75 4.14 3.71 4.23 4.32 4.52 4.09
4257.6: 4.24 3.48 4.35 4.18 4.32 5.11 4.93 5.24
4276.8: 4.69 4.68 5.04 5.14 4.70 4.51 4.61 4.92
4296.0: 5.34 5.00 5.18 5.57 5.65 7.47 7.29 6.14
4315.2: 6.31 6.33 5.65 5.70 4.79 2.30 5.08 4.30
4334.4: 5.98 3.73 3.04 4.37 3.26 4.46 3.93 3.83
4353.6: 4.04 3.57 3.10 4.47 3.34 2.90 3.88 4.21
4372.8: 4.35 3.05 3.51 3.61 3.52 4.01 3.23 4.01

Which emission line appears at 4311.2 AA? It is C III]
